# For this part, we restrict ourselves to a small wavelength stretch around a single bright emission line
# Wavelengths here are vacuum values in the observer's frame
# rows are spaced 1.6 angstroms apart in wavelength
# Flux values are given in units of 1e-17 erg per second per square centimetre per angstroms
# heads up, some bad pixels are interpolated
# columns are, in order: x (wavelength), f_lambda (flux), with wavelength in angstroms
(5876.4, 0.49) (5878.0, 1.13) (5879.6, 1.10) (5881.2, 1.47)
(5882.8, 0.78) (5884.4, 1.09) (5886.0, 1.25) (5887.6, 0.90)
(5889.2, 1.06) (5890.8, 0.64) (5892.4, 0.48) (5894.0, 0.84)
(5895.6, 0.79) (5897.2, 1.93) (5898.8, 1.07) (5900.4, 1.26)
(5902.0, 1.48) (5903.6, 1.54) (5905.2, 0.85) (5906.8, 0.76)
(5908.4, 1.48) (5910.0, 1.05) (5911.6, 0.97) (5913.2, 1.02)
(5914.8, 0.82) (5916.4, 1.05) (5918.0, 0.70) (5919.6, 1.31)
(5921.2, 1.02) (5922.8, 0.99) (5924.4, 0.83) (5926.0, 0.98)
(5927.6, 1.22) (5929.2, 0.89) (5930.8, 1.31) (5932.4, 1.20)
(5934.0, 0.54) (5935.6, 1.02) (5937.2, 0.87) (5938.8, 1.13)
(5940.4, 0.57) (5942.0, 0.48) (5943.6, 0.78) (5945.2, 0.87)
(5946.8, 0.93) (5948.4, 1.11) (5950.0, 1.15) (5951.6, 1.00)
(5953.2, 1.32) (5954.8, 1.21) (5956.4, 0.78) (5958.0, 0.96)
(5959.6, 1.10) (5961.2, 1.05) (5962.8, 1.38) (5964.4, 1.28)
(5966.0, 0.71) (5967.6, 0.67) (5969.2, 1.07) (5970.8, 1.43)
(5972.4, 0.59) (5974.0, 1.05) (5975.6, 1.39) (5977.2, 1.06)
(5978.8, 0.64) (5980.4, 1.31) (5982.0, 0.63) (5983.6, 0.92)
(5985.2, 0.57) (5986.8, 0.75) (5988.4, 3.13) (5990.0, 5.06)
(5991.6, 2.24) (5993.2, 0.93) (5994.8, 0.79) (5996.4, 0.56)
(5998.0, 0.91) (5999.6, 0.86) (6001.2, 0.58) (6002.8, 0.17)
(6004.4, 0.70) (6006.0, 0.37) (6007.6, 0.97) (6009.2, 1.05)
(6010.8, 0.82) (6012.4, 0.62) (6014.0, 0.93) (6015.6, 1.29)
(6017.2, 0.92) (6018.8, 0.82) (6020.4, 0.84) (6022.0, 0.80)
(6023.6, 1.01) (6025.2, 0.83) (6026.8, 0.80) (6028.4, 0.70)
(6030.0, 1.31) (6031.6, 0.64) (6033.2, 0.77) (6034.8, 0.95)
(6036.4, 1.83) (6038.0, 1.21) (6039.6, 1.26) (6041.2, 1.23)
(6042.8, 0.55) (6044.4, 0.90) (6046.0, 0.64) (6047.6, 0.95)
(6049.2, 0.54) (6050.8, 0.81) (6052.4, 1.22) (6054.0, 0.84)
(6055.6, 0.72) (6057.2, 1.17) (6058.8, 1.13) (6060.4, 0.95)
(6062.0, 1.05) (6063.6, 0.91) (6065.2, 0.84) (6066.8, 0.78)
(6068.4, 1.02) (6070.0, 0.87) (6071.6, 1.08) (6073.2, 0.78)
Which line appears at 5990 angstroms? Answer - Hbeta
